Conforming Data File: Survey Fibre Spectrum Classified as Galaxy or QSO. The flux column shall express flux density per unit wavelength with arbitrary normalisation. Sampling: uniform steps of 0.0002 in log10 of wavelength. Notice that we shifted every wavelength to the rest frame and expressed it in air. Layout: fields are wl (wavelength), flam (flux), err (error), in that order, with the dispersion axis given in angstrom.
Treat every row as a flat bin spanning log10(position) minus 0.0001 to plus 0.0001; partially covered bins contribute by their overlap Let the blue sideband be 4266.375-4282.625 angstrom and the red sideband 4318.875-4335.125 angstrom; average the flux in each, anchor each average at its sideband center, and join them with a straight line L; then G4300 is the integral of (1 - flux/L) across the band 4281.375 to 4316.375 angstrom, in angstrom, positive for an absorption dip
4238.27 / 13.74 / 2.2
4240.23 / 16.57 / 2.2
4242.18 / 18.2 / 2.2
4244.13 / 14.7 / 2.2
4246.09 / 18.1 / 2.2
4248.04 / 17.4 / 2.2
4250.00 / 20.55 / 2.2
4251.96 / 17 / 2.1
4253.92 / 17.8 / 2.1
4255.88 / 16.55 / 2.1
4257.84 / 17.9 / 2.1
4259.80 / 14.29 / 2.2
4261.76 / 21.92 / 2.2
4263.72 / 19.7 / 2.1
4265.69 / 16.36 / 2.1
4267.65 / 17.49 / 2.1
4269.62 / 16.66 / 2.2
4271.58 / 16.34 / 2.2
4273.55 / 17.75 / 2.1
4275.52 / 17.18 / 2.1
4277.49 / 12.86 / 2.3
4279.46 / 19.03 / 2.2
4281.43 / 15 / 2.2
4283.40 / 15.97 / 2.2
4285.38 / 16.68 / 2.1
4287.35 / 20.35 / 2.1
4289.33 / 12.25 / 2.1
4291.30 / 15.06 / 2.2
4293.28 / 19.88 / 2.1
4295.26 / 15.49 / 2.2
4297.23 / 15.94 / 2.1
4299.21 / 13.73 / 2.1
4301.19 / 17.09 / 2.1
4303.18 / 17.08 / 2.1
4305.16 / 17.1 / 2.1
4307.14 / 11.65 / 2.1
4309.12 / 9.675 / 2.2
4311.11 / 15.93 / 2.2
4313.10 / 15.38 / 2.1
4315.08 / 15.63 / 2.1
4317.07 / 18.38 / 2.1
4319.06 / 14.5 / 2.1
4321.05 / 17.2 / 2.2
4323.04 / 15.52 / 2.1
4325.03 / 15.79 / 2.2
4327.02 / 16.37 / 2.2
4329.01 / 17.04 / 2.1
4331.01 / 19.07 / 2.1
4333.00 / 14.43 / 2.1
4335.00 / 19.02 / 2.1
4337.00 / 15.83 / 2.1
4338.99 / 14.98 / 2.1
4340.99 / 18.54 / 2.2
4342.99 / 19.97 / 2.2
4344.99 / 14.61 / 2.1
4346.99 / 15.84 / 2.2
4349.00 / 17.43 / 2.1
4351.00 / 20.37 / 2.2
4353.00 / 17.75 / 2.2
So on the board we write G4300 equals 2.0 angstrom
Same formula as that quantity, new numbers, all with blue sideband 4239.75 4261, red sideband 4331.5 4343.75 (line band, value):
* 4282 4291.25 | 0.6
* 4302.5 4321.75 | 2.2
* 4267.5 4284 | 0.8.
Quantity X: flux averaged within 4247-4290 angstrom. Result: 17.2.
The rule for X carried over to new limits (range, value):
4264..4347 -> 16.2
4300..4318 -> 15.3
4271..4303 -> 16.3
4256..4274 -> 17.6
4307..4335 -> 15.7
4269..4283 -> 16.4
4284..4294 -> 16.7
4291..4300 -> 16.1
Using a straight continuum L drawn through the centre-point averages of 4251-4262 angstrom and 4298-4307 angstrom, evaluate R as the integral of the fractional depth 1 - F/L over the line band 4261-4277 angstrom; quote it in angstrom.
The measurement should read -0.77 angstrom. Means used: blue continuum 17.3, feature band 17.7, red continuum 15.8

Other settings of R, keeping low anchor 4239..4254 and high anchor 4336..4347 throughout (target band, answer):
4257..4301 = 1.24 angstrom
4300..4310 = 1.44 angstrom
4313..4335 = 0.50 angstrom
